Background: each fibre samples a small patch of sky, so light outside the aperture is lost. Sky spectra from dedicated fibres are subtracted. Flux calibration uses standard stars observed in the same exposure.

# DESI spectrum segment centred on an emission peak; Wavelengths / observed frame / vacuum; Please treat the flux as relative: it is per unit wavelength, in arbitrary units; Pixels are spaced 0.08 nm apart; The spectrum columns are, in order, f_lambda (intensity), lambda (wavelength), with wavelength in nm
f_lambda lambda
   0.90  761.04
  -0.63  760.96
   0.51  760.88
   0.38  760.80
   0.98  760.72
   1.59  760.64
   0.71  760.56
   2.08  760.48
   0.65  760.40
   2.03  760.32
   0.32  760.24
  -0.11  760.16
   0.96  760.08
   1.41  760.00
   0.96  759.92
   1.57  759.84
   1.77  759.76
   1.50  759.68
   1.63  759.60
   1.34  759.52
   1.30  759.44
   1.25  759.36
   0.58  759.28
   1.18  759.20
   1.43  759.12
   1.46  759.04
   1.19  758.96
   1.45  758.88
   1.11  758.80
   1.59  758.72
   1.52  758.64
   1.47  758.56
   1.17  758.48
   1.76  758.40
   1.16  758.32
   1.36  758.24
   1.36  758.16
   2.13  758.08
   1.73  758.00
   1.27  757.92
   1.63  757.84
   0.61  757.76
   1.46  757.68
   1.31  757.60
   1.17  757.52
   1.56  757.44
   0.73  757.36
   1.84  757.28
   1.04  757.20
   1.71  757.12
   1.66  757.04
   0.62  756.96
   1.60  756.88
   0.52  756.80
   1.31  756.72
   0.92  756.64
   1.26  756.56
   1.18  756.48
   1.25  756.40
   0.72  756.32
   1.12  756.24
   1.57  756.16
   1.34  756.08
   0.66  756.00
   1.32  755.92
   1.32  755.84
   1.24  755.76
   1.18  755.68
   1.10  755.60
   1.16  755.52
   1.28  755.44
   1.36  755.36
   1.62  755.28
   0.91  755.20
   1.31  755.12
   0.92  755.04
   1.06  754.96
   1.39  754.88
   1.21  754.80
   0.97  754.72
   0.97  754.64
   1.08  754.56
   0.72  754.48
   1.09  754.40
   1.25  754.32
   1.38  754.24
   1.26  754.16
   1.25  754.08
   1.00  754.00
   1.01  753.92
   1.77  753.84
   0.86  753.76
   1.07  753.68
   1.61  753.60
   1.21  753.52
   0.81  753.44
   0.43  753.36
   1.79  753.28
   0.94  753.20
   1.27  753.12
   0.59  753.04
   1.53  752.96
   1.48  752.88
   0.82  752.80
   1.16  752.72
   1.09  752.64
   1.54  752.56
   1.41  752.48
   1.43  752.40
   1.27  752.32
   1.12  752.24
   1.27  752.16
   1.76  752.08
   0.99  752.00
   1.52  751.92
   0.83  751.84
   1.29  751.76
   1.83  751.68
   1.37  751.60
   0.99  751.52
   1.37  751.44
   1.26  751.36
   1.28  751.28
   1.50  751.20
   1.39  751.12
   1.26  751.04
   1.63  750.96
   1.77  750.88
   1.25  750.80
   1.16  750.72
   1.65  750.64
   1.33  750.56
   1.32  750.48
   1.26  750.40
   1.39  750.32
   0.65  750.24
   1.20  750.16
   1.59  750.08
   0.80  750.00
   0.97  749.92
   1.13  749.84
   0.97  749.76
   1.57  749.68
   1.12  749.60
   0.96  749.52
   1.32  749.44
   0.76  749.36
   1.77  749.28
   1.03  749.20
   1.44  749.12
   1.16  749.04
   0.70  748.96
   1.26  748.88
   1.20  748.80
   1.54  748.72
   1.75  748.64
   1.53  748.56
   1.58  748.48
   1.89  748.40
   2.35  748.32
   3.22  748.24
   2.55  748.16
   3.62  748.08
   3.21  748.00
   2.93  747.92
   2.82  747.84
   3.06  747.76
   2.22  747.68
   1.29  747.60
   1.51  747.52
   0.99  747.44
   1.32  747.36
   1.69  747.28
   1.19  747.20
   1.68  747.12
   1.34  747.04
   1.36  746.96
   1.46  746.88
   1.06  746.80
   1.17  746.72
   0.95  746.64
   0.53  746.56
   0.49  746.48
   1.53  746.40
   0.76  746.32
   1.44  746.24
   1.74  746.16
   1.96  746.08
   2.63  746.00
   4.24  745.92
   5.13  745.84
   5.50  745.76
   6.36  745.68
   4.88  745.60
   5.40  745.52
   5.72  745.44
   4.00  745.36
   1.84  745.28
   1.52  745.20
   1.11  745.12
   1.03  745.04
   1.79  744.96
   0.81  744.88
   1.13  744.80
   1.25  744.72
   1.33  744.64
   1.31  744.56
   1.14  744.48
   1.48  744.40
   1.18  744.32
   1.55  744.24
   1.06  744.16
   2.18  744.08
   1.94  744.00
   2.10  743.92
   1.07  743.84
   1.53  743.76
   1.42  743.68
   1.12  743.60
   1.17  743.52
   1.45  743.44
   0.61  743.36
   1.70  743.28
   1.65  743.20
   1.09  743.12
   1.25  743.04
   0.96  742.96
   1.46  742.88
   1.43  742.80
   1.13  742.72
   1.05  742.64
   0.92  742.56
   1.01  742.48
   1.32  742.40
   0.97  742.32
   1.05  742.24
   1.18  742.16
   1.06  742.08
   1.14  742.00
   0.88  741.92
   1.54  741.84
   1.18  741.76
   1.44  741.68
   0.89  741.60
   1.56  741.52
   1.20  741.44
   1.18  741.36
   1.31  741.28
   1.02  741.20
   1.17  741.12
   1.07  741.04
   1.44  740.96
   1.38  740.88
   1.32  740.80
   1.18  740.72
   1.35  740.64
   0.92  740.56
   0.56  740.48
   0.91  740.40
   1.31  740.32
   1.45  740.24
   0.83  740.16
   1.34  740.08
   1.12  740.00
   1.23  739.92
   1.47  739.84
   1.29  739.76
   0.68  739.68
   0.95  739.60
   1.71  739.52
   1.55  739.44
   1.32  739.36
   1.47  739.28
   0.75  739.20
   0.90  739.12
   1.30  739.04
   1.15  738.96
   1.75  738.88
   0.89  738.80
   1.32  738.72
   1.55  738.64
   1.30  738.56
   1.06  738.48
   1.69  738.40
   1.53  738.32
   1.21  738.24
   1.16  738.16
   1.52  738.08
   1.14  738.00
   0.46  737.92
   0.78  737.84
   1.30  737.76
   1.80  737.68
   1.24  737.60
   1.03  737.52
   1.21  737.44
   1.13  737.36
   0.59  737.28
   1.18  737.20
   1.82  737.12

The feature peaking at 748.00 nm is [N II]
